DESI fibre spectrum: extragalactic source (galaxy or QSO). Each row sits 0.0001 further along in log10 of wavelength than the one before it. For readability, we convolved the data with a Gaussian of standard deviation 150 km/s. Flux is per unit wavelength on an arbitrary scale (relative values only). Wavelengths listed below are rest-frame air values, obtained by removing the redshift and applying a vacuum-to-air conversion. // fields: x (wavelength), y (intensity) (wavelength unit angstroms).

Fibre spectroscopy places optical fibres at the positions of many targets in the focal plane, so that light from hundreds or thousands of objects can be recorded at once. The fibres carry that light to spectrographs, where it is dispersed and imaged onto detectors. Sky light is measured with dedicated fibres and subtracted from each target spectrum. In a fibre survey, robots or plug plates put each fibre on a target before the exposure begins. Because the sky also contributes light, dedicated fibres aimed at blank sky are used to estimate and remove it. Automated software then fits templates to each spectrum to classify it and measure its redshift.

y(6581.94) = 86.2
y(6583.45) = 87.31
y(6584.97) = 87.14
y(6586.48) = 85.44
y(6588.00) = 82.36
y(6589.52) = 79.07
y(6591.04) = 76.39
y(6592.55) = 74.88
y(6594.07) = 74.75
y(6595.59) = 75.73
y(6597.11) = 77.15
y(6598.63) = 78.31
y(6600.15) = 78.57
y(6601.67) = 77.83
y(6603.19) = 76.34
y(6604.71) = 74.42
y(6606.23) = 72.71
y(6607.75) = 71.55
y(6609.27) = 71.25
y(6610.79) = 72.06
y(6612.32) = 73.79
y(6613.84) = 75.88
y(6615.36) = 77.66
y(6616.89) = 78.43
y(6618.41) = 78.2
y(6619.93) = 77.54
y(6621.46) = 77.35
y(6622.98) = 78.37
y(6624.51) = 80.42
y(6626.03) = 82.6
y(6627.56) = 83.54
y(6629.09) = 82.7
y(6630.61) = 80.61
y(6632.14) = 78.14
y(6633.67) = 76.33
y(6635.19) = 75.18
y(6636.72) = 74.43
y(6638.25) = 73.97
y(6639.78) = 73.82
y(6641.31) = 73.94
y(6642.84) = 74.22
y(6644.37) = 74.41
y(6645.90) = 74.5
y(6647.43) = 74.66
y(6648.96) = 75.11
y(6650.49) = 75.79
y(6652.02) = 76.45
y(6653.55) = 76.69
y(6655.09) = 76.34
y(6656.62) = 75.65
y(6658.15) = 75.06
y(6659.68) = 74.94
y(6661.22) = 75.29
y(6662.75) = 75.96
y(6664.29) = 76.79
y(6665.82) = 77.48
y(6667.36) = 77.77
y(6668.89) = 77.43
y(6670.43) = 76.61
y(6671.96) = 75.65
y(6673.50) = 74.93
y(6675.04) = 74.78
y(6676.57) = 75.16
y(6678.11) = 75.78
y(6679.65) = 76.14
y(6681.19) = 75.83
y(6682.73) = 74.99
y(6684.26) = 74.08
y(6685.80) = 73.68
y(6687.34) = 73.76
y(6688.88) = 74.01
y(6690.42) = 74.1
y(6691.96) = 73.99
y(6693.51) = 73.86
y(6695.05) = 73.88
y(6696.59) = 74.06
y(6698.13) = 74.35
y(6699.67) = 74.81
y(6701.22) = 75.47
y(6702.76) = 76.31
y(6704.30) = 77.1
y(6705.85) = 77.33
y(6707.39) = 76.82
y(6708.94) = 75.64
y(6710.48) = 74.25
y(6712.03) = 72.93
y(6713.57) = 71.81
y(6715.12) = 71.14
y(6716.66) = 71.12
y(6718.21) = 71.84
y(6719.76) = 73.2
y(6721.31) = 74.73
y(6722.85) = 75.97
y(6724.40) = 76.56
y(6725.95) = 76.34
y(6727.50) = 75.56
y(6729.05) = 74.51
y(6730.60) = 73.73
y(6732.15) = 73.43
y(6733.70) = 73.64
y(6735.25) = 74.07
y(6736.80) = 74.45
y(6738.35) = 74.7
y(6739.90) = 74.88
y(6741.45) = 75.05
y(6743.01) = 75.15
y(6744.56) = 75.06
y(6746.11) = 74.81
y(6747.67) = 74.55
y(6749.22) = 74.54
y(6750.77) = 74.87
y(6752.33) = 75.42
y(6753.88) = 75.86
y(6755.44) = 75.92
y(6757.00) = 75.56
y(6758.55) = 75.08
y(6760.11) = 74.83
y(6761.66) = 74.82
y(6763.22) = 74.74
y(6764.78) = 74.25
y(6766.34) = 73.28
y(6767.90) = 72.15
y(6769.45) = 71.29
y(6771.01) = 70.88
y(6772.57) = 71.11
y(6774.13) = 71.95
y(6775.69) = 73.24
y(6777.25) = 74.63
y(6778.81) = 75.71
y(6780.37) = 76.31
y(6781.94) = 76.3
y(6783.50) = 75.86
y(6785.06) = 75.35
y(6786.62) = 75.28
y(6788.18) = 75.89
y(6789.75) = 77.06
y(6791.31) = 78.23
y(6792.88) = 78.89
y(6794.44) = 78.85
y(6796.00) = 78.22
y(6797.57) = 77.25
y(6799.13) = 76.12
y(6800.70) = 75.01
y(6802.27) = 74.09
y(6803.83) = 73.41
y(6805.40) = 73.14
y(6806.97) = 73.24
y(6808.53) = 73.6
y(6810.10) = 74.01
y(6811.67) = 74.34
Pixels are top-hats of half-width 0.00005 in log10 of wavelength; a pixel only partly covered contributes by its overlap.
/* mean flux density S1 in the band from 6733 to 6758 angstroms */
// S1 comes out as 74.9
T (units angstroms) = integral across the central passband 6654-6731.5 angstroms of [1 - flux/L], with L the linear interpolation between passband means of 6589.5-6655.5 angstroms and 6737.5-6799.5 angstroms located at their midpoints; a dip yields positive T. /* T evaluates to 0.8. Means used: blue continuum 76.4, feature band 75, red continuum 75.1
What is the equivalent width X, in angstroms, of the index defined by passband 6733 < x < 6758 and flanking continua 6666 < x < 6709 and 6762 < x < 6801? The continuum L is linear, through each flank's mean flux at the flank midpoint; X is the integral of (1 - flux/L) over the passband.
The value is 0.1 angstroms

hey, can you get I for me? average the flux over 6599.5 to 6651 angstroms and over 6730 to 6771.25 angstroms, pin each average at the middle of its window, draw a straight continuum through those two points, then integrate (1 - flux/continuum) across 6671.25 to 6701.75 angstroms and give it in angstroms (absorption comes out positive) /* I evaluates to 0.3 angstroms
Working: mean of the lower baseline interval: 76.4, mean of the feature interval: 74.6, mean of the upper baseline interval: 74.4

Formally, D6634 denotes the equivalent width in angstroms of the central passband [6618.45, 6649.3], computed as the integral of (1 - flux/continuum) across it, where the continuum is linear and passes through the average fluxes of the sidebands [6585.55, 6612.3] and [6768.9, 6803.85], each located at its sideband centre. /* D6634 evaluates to -0.4 angstroms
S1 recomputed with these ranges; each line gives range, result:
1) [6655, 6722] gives 74.9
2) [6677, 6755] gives 74.6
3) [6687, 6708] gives 75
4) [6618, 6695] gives 76.1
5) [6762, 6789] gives 74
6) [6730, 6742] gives 74.3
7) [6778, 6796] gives 76.8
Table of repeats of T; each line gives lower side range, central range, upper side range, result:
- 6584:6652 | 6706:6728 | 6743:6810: 0.43 angstroms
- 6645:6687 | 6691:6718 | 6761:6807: 0.38 angstroms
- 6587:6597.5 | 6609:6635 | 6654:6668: -0.41 angstroms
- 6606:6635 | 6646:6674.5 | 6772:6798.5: 0.39 angstroms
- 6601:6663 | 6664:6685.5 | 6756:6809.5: -0.02 angstroms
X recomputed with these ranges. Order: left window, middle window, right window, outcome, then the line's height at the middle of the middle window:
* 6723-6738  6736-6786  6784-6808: 0.6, 75.3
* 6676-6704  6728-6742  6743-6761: 0.1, 75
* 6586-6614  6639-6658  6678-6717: 0.1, 75.3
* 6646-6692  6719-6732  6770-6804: 0.1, 75.5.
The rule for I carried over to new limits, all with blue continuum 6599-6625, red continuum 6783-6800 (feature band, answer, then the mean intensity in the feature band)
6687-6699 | 0.4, 74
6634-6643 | 0.2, 74.4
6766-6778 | 0.7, 72.3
